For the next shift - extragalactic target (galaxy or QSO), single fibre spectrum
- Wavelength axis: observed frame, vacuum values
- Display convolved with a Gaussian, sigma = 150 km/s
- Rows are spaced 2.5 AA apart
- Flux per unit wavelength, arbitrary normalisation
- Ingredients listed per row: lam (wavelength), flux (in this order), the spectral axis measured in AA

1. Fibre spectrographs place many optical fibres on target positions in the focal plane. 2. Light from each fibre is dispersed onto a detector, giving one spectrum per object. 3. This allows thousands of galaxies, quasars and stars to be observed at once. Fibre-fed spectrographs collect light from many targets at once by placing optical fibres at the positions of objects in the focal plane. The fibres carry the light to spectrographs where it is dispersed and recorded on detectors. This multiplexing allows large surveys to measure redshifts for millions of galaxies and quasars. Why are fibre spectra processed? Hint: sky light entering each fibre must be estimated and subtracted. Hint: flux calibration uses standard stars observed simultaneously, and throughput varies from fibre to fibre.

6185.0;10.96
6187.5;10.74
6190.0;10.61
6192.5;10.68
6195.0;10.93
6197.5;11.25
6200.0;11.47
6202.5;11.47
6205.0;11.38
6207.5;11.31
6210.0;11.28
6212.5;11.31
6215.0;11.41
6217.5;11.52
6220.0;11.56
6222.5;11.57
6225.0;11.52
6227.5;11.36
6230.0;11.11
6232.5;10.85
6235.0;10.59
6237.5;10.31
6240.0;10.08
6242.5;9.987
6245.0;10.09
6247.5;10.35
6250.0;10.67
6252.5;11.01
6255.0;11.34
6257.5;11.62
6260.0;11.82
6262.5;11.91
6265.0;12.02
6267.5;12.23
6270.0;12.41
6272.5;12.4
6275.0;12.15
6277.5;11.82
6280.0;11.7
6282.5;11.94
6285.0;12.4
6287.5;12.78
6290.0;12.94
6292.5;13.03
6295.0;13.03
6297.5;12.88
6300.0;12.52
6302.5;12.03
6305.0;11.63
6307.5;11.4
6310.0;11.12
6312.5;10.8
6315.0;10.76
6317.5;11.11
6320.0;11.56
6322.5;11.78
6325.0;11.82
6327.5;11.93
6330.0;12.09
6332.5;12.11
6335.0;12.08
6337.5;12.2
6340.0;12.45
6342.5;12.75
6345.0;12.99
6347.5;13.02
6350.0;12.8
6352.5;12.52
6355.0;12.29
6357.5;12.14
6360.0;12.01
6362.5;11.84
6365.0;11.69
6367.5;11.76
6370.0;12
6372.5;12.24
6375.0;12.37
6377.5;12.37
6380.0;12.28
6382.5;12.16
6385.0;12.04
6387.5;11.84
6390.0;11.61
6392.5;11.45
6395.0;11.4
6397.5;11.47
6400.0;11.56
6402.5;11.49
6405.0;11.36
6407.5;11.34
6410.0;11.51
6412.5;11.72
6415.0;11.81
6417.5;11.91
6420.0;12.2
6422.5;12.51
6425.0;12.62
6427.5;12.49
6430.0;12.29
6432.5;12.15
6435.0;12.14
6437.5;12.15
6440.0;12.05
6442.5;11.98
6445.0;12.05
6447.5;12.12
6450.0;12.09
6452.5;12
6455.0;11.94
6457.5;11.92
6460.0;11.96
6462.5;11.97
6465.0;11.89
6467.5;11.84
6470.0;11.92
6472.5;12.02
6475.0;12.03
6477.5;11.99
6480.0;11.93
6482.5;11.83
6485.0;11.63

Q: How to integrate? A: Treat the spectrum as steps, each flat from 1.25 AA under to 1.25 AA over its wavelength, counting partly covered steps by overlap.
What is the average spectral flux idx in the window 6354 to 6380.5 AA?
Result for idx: 12.1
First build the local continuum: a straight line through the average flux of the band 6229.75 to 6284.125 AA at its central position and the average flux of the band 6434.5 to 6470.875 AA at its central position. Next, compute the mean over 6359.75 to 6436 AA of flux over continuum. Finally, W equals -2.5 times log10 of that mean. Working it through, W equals -0.01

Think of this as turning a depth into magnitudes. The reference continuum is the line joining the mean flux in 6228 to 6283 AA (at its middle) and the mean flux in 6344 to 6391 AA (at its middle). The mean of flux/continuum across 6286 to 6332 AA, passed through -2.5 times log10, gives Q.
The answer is -0.02 mag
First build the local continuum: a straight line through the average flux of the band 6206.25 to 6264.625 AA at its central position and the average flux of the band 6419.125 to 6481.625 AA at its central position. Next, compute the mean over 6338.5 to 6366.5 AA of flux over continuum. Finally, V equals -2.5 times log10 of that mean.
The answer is -0.07 mag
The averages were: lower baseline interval 11.1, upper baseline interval 12.1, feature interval 12.4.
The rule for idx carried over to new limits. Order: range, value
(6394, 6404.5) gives 11.5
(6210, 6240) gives 11.1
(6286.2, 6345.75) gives 12.1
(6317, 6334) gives 11.8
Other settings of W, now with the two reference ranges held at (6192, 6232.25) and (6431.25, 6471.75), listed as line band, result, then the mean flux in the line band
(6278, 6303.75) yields -0.086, 12.5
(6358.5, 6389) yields -0.024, 12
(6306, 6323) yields 0.040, 11.2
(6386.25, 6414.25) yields 0.031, 11.5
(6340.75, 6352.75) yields -0.099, 12.8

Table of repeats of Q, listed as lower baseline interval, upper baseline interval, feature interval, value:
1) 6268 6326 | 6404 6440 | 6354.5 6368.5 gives 0.01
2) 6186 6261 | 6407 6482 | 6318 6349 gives -0.06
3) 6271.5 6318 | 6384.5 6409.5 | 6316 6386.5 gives -0.04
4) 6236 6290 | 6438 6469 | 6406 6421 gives 0.01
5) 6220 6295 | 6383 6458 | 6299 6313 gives 0.00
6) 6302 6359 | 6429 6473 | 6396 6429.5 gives 0.01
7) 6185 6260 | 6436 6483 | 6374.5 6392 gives -0.03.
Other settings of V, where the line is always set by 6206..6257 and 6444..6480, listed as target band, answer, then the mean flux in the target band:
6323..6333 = -0.05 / 12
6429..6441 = -0.03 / 12.2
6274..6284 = -0.07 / 11.9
